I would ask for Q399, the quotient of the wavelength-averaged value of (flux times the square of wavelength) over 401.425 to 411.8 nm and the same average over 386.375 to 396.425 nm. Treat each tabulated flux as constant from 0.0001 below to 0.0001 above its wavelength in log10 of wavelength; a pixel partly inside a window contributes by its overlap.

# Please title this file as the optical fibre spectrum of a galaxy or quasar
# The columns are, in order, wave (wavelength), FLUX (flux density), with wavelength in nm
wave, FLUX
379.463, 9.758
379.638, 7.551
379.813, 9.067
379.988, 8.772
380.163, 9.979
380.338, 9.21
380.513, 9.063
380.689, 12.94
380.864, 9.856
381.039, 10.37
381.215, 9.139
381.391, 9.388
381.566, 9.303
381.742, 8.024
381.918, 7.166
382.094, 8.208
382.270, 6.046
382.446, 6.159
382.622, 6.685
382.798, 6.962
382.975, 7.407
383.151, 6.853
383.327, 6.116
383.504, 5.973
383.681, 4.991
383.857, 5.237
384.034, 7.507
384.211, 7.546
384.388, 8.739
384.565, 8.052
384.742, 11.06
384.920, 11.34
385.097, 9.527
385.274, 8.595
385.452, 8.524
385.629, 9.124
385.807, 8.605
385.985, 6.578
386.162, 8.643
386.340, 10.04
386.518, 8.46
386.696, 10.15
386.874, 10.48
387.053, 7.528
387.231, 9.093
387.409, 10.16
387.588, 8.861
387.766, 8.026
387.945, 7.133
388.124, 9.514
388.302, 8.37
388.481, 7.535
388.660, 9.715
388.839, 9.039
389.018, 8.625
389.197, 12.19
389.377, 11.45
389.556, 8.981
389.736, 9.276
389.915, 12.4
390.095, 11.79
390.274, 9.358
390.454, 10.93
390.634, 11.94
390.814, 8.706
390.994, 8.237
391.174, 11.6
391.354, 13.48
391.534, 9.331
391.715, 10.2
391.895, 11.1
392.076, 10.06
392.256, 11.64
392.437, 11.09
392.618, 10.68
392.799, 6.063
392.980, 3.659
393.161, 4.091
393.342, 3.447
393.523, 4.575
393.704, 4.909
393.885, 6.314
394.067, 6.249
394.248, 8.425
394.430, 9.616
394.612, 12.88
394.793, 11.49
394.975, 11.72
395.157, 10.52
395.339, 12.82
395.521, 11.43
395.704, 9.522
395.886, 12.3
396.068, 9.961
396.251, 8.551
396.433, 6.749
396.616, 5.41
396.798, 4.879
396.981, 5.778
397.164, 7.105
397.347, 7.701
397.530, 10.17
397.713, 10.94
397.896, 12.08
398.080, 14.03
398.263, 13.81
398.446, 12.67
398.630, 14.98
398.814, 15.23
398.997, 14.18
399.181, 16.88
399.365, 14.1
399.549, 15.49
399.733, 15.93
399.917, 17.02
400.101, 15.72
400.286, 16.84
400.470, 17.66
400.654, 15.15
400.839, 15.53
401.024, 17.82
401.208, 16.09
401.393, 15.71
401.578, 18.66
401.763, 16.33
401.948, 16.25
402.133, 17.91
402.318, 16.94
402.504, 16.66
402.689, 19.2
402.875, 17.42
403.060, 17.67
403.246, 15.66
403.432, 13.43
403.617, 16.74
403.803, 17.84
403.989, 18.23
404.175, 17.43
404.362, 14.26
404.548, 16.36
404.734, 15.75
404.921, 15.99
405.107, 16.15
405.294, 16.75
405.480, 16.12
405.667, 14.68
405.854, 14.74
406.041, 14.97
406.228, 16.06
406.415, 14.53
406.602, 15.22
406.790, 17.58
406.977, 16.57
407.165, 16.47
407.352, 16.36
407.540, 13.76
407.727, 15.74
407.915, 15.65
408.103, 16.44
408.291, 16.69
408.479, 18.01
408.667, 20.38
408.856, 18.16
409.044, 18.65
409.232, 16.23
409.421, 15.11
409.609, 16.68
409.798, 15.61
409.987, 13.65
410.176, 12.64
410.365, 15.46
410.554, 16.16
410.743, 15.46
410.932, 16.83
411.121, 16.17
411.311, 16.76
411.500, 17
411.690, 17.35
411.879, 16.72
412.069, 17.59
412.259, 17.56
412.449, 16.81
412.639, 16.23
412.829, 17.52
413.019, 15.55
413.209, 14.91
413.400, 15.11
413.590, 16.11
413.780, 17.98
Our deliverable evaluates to 1.89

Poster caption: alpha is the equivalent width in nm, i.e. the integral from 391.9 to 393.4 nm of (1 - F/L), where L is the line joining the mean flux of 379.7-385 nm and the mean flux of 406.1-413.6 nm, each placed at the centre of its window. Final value 0.44 nm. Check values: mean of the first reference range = 8.23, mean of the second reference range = 16.3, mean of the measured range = 7.87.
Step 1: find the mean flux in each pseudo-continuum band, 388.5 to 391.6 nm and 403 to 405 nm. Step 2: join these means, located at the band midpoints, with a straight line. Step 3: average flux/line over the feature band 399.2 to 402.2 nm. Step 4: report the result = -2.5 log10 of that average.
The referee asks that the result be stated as -0.10 mag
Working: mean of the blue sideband 10.4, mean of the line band 16.4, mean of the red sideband 16.3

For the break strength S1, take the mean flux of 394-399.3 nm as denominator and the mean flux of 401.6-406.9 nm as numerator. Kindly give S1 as 1.5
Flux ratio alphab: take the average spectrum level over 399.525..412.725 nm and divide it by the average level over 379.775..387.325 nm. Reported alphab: 1.94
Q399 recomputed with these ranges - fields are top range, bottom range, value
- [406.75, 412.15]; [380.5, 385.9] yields 2.28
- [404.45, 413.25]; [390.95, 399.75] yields 1.72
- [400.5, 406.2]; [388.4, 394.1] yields 1.93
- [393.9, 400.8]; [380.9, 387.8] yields 1.53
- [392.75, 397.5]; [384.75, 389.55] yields 0.91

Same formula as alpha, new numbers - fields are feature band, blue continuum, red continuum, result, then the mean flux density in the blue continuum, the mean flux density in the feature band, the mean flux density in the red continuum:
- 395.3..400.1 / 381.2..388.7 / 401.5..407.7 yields 0.693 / 8.18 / 11.6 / 16.3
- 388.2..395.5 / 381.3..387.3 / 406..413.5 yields 0.733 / 8.06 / 9.38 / 16.3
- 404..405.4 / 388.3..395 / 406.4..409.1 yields -0.085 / 9.22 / 16.2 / 16.7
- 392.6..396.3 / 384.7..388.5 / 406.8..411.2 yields 0.989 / 8.97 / 8.5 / 16.2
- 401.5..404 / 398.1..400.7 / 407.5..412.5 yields -0.208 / 15.4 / 17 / 16.4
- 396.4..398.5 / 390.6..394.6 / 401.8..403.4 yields 0.572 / 8.46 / 9.29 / 17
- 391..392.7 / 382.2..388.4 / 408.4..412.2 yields -0.092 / 8.13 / 10.9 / 16.5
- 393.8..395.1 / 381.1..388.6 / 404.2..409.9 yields 0.235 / 8.18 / 9.57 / 16.2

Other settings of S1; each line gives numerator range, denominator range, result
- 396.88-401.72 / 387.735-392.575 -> 1.40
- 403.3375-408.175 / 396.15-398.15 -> 1.89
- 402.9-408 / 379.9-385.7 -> 1.93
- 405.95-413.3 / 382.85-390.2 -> 1.86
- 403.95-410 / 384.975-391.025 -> 1.73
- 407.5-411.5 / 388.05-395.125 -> 1.76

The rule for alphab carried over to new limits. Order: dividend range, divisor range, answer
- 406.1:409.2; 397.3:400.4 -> 1.18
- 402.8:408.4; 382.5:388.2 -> 1.95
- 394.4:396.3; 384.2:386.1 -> 1.24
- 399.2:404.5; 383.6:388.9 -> 1.92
